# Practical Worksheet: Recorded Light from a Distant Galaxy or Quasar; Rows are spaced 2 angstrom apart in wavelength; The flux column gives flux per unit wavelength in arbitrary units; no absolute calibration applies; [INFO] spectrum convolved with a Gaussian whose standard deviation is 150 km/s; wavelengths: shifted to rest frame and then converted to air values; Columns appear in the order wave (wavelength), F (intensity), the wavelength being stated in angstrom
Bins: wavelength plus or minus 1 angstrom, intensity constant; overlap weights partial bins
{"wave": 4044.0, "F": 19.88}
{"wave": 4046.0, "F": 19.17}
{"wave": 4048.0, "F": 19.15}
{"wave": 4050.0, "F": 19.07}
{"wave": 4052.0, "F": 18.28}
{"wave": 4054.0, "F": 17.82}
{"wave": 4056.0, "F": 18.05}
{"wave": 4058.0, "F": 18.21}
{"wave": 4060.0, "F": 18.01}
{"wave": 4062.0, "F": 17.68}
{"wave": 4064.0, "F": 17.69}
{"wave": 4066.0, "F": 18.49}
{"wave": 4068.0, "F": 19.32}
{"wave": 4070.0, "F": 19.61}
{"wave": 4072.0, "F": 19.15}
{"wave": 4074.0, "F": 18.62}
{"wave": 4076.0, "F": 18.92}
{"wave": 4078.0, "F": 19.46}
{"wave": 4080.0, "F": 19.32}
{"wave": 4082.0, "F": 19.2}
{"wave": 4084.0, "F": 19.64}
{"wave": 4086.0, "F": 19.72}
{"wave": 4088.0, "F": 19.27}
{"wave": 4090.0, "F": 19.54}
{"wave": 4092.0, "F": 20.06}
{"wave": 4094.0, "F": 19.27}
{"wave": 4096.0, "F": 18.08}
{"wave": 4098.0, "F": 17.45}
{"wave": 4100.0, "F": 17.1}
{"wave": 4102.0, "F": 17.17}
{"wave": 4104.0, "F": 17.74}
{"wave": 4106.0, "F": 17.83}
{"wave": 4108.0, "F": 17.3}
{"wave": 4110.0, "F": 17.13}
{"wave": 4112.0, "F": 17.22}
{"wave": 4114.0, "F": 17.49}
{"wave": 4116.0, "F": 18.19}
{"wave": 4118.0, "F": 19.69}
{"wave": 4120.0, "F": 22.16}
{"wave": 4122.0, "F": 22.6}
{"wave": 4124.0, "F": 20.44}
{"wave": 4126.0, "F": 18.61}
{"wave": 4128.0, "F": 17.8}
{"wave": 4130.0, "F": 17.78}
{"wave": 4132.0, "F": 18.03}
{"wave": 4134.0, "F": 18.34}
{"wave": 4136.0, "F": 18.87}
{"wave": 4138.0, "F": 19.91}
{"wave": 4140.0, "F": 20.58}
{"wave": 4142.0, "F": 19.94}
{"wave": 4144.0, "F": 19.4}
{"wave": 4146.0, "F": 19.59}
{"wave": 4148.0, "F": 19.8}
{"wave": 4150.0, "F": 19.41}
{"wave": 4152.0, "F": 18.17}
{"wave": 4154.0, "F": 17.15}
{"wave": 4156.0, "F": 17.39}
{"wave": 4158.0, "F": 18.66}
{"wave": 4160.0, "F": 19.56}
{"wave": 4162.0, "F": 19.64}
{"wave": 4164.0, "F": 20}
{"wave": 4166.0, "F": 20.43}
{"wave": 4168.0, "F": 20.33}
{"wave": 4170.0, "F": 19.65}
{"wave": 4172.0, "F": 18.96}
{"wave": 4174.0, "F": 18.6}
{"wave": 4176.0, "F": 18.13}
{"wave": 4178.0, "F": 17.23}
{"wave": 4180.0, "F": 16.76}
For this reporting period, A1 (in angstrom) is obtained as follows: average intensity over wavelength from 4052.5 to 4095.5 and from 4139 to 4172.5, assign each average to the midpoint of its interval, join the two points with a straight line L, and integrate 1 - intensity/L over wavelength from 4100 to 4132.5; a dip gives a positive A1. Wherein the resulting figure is 1.0 angstrom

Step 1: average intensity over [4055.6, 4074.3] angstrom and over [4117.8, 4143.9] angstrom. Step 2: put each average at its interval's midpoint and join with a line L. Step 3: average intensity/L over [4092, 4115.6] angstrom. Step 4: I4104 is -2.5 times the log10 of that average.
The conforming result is 0.082 mag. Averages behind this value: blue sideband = 18.5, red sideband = 19.6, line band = 17.7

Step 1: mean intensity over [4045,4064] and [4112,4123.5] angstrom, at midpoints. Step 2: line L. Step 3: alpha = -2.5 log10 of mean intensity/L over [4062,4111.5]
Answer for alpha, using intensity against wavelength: 0.03 mag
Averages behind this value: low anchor 18.3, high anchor 19.8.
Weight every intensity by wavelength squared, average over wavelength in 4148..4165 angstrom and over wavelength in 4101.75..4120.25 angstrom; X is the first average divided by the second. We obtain 1.06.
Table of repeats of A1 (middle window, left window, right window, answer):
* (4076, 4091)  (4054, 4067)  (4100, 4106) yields -1.4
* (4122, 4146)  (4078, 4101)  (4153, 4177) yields -0.3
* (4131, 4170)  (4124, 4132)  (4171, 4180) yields -2.2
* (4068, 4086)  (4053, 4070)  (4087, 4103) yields -0.9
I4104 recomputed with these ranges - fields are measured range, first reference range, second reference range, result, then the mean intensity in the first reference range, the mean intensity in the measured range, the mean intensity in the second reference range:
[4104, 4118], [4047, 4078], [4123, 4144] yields 0.07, 18.6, 17.7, 19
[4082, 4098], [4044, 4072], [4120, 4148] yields -0.02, 18.6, 19.2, 19.5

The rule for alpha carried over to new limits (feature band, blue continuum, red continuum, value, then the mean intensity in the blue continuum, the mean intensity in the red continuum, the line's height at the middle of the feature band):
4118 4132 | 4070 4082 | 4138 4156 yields -0.03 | 19.1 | 19.2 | 19.2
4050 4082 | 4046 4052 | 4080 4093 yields 0.04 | 19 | 19.6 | 19.2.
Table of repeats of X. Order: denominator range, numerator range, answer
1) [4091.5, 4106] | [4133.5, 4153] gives 1.10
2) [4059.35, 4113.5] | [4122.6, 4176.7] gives 1.06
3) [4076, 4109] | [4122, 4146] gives 1.05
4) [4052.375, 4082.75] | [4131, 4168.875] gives 1.07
